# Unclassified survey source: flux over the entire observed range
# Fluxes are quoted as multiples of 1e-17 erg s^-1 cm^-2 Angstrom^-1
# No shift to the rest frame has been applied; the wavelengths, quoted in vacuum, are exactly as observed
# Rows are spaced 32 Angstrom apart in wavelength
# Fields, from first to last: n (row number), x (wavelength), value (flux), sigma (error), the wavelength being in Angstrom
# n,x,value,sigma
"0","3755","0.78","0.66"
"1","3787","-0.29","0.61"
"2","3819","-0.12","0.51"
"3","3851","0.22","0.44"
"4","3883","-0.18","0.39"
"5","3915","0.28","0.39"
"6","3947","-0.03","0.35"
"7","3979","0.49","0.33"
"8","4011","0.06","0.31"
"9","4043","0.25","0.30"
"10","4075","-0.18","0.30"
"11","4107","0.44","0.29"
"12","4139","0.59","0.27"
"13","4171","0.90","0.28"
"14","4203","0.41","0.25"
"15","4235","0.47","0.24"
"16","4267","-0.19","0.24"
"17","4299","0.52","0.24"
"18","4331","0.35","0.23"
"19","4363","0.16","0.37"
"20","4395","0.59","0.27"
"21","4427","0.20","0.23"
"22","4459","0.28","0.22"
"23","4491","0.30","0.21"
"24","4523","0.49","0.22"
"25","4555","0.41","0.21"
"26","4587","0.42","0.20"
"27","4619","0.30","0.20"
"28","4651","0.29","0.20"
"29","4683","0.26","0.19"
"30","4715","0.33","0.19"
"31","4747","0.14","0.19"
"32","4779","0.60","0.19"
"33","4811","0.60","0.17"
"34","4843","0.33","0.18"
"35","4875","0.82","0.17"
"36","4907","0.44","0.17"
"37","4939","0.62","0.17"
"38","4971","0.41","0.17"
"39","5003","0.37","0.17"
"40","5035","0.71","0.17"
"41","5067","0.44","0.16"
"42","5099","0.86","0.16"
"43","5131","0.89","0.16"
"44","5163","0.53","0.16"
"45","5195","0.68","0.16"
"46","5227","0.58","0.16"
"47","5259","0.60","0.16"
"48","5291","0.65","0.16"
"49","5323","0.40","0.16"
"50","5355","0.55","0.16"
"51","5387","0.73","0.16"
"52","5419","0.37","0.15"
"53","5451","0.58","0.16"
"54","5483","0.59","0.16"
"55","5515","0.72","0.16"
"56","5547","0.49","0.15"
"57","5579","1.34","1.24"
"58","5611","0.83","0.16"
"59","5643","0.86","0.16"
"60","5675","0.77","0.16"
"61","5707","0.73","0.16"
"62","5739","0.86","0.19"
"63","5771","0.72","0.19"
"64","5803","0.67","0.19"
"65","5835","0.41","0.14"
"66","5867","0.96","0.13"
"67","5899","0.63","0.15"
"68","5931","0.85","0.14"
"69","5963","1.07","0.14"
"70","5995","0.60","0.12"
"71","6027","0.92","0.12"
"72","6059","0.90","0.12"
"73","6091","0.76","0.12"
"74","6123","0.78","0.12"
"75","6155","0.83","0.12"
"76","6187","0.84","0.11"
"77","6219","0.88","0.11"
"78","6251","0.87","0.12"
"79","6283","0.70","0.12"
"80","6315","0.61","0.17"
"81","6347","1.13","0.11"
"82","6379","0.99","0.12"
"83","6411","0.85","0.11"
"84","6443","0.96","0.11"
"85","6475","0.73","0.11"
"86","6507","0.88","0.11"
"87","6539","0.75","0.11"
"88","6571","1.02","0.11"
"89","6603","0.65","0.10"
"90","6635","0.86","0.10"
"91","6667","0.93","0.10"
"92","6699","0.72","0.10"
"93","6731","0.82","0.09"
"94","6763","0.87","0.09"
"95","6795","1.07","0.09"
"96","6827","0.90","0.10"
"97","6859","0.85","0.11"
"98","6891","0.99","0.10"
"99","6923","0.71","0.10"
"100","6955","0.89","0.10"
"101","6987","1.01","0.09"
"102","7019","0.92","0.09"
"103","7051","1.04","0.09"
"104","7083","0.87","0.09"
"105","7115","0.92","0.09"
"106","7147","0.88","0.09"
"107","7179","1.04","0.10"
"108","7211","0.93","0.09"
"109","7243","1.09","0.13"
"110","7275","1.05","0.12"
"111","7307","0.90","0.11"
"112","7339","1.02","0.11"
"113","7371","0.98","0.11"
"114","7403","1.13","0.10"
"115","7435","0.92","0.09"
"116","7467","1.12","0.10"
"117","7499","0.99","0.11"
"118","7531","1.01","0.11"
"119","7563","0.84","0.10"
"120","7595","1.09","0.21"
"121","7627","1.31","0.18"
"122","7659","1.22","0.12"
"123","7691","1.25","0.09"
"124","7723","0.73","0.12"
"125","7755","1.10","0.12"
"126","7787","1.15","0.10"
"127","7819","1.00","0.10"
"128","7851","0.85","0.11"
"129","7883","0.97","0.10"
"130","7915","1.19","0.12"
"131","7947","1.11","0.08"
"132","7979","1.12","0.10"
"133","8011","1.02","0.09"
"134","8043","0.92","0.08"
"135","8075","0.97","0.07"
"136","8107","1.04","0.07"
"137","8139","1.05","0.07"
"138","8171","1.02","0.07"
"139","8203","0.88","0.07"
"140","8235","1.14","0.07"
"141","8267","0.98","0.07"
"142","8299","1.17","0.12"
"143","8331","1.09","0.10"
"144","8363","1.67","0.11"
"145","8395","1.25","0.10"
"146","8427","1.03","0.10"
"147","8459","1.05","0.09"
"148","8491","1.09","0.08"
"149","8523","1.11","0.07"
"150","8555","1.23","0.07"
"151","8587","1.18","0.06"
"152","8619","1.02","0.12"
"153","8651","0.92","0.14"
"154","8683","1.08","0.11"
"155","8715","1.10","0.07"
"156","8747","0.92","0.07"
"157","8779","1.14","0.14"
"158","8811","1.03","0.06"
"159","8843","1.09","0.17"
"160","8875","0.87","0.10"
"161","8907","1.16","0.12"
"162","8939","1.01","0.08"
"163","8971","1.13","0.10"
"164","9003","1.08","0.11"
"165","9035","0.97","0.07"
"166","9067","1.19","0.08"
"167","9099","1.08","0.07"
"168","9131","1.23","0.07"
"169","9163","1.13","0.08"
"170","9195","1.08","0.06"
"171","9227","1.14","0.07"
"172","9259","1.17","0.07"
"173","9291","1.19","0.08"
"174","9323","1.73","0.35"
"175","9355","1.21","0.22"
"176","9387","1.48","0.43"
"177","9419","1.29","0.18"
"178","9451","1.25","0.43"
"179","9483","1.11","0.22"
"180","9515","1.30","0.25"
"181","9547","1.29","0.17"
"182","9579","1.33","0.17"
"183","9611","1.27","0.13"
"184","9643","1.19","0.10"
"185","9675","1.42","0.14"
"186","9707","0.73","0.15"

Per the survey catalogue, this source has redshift 0.275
